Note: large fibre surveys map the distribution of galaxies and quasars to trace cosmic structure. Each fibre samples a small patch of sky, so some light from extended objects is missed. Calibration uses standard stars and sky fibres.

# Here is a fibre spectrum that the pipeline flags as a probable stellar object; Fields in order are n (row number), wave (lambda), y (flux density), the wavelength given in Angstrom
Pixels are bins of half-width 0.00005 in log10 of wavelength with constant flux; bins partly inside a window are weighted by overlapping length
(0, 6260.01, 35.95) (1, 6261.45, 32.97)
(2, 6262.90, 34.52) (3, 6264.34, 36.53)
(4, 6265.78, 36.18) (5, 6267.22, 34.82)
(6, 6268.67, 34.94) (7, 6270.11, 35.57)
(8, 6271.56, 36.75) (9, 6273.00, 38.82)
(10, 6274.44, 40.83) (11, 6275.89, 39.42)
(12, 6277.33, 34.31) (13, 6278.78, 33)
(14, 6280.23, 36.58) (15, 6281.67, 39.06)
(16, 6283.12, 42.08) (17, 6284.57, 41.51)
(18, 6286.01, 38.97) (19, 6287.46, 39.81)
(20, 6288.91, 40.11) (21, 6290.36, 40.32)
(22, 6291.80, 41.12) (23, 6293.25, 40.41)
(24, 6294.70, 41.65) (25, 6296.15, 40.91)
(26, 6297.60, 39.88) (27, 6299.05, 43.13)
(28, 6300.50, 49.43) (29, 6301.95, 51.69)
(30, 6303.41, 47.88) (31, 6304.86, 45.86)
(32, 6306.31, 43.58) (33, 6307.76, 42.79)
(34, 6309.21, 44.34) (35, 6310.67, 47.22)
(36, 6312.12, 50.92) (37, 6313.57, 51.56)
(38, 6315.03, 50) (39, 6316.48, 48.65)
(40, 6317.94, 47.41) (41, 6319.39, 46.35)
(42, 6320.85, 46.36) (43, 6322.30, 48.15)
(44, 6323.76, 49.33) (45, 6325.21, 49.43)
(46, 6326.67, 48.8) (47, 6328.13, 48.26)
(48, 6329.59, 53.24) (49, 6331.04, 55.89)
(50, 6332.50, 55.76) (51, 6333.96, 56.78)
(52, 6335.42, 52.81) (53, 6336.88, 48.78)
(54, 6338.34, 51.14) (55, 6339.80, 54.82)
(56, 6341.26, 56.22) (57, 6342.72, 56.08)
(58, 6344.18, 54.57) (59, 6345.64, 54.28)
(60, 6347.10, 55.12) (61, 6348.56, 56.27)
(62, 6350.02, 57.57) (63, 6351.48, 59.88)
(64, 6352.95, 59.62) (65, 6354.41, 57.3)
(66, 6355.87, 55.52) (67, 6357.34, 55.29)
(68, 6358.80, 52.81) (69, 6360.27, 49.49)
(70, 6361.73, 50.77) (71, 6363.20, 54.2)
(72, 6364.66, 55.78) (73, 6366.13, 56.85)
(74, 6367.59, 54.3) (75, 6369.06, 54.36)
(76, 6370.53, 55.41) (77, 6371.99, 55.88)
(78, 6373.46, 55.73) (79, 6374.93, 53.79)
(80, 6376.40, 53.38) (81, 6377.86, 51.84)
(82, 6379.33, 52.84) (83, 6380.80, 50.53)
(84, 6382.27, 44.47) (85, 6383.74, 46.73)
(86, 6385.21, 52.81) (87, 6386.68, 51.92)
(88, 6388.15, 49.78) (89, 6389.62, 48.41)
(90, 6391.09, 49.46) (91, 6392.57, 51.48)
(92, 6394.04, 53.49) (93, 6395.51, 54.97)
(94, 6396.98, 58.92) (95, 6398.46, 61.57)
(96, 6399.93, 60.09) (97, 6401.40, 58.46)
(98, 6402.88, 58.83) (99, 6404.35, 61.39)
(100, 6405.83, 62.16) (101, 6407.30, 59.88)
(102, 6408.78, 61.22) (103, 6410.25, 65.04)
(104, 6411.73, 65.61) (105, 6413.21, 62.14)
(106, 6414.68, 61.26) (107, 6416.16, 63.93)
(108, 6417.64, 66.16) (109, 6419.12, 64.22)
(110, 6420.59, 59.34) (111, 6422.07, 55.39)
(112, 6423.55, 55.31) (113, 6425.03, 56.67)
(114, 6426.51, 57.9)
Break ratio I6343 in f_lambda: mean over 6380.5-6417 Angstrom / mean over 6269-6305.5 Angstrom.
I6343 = 1.4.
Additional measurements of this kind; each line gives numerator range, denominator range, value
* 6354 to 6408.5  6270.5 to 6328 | 1.25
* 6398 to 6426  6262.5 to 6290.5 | 1.62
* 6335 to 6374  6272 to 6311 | 1.32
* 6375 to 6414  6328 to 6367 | 1.02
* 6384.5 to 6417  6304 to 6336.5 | 1.18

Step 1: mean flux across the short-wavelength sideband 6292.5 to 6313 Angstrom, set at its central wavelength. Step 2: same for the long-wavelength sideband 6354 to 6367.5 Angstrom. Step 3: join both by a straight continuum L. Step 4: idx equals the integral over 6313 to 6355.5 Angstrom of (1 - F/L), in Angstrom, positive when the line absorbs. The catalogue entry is -2.4 Angstrom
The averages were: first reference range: 45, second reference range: 54.2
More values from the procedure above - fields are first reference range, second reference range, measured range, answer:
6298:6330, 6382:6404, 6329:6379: -3.9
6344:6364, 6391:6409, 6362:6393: 2.3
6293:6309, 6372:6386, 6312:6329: -0.9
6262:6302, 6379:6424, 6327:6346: -2.5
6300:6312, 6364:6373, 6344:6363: -0.7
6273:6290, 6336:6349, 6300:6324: -0.7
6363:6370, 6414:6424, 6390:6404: 0.5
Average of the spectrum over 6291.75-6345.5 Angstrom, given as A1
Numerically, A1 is 48.8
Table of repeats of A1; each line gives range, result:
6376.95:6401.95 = 52.8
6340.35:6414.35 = 55.5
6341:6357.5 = 56.5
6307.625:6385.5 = 52.5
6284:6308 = 42.9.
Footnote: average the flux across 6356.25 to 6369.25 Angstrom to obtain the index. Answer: 53.8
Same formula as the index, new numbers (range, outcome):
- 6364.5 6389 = 52.6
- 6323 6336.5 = 52.1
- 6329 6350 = 54.5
